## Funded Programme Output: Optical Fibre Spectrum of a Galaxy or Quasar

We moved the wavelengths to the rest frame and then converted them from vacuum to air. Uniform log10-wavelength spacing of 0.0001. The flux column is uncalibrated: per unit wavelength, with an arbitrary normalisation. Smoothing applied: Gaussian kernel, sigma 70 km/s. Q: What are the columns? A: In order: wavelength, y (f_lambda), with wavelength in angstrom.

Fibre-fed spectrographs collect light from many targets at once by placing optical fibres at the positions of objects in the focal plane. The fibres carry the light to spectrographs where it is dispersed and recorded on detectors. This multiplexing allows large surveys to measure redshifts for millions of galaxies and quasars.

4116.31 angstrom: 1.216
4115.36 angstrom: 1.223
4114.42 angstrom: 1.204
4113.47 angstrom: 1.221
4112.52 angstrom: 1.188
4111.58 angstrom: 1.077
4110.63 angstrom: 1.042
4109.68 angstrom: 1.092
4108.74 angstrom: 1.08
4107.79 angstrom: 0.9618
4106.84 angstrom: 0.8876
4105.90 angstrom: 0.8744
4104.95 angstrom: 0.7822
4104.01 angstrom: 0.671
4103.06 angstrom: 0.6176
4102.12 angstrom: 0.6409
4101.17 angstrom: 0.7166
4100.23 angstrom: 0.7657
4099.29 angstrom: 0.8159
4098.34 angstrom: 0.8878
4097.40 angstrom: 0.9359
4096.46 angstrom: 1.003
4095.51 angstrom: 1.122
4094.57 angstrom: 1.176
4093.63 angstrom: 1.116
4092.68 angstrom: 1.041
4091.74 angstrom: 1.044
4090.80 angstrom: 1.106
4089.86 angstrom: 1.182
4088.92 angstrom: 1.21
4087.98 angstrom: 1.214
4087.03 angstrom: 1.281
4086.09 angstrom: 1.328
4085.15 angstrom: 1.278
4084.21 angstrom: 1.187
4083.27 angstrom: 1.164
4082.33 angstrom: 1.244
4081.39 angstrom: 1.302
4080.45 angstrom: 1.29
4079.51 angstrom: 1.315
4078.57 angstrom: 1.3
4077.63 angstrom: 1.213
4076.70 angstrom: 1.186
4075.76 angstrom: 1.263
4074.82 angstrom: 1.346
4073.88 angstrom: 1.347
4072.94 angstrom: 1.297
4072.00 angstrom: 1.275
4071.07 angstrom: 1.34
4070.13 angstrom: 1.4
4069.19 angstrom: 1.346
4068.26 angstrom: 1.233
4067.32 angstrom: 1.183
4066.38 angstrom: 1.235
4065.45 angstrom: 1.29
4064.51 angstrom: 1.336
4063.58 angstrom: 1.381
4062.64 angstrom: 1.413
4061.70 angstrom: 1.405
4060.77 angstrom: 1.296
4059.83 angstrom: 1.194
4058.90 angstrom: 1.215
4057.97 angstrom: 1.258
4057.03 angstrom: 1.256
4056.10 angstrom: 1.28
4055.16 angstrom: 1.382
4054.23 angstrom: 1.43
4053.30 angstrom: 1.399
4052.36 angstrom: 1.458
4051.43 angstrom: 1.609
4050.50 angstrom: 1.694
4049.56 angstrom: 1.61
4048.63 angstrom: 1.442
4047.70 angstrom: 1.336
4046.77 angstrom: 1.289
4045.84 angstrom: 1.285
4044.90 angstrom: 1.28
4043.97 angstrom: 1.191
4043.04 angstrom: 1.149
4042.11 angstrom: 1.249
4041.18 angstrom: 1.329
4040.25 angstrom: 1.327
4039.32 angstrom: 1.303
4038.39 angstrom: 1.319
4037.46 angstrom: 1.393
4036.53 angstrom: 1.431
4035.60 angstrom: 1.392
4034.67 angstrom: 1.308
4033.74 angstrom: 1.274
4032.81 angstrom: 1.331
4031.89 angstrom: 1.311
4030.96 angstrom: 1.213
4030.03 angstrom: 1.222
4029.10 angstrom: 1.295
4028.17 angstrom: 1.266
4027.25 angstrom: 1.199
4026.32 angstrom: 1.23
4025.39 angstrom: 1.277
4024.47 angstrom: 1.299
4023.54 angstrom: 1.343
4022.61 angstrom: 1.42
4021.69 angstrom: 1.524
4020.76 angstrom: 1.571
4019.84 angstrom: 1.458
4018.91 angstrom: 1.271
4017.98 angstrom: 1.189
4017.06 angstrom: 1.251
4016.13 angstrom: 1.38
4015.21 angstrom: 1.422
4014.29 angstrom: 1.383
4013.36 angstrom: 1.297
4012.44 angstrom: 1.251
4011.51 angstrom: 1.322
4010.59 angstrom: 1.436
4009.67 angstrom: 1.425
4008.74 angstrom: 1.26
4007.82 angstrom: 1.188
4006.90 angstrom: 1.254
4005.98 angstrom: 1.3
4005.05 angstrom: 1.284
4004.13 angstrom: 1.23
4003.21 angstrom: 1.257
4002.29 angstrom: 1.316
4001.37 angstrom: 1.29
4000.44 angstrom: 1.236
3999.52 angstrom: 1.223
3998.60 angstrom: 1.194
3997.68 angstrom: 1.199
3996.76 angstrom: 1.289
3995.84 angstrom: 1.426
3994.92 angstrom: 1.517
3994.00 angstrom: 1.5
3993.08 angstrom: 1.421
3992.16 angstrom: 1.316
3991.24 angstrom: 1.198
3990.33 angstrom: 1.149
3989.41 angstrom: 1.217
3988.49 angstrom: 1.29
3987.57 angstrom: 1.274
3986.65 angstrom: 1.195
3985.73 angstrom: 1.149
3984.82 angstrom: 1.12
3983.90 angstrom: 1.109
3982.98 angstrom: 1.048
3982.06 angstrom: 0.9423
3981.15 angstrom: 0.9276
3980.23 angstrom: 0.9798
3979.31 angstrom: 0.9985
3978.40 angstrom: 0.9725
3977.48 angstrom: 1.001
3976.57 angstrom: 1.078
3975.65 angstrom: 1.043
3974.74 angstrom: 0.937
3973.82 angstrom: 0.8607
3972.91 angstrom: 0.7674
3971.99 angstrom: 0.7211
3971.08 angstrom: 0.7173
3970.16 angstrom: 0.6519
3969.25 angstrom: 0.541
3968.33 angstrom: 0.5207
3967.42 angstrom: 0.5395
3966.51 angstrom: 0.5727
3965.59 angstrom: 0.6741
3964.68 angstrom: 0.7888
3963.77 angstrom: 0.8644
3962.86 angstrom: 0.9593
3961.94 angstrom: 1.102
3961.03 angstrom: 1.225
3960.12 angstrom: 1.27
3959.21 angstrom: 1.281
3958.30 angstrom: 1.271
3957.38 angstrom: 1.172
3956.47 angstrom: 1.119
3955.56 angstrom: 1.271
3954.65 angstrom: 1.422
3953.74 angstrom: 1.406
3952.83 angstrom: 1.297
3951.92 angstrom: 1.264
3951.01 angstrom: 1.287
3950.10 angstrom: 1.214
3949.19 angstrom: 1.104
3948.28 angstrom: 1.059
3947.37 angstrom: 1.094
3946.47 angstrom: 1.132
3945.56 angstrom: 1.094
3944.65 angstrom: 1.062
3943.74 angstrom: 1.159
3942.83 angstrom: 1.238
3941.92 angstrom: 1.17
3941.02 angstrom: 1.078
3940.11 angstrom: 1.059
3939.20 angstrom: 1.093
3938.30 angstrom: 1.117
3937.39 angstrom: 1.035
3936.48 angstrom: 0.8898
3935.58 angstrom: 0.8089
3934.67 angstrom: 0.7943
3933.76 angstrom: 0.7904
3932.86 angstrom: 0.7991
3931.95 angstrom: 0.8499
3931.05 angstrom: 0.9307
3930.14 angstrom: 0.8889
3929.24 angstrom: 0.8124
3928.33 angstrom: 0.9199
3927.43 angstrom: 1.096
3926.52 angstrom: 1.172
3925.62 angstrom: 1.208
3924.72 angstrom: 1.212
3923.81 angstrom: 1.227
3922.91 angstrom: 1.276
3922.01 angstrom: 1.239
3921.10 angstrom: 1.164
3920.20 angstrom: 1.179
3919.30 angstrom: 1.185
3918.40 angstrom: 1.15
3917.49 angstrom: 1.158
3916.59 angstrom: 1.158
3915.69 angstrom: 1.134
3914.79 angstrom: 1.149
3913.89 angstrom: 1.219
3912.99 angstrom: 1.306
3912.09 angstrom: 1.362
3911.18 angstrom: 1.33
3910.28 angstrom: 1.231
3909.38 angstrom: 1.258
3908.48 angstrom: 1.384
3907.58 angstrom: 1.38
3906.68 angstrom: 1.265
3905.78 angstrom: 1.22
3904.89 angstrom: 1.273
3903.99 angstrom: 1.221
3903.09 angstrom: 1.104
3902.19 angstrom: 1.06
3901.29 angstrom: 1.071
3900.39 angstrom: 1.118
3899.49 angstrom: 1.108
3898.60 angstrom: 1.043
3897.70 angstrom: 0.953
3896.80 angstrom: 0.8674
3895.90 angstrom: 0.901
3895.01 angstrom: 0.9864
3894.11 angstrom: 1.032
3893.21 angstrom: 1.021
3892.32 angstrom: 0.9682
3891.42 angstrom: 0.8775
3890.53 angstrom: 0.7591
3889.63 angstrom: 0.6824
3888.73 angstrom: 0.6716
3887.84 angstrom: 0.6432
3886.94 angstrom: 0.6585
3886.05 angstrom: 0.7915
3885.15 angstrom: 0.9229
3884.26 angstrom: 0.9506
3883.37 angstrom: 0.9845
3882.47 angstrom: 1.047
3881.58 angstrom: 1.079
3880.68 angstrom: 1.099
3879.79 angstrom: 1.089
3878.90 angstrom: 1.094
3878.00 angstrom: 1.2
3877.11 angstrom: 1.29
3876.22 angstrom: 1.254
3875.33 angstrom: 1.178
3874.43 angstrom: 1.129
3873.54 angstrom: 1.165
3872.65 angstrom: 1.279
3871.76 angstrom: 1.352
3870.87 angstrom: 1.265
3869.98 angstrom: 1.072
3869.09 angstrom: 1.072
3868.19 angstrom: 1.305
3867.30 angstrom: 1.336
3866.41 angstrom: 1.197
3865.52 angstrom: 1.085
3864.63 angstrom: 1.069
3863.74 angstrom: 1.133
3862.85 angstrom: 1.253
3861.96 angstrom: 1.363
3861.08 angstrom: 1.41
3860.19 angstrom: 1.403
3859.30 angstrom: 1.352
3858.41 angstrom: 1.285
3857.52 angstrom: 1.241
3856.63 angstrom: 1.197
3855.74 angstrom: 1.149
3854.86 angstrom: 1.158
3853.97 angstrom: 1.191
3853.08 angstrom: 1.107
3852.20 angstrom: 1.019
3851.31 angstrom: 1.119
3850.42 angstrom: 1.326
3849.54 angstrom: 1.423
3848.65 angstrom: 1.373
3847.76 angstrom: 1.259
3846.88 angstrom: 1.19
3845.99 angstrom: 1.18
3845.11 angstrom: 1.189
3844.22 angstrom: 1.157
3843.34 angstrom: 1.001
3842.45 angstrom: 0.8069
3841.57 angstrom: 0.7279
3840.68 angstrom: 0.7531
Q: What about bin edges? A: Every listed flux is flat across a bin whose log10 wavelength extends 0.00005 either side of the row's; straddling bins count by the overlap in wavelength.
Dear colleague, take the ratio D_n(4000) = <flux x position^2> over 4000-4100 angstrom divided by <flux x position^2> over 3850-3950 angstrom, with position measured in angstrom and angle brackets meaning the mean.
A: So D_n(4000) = 1.3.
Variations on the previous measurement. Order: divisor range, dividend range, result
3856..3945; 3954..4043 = 1.13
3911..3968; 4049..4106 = 1.18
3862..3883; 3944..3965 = 1.03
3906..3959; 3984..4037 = 1.19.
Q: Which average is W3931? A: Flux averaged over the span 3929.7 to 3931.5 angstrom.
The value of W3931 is 0.909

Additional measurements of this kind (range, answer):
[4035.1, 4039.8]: 1.37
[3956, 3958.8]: 1.19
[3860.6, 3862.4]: 1.39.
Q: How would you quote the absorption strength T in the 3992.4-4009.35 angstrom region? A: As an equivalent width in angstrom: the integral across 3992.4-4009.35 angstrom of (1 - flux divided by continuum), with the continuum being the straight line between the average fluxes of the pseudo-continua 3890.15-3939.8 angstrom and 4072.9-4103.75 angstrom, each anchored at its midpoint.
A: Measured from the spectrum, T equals -3.1 angstrom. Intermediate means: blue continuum 1.09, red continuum 1.11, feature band 1.3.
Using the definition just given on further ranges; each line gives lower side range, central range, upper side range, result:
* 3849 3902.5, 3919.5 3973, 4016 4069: 7.3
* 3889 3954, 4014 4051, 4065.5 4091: -3.7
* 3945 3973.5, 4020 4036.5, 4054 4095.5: -2.4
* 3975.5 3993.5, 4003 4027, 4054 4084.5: -2.9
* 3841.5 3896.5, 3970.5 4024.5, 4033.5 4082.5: 2.0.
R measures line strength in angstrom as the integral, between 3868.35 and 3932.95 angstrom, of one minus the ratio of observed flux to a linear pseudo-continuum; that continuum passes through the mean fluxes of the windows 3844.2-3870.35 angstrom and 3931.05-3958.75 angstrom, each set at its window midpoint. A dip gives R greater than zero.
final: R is 4.1 angstrom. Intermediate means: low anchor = 1.22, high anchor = 1.1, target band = 1.09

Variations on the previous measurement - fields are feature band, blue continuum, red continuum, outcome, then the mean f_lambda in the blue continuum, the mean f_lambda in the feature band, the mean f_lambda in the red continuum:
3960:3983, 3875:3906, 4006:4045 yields 6.32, 1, 0.864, 1.32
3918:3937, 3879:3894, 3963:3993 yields -2.21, 0.898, 1.03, 0.95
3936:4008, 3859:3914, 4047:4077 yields 7.33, 1.11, 1.1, 1.35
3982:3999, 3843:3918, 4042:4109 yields -1.10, 1.14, 1.25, 1.2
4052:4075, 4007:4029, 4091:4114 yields -3.94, 1.33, 1.32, 0.951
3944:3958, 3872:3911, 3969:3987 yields -3.19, 1.06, 1.2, 0.941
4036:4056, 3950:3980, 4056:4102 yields -4.13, 0.991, 1.37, 1.2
